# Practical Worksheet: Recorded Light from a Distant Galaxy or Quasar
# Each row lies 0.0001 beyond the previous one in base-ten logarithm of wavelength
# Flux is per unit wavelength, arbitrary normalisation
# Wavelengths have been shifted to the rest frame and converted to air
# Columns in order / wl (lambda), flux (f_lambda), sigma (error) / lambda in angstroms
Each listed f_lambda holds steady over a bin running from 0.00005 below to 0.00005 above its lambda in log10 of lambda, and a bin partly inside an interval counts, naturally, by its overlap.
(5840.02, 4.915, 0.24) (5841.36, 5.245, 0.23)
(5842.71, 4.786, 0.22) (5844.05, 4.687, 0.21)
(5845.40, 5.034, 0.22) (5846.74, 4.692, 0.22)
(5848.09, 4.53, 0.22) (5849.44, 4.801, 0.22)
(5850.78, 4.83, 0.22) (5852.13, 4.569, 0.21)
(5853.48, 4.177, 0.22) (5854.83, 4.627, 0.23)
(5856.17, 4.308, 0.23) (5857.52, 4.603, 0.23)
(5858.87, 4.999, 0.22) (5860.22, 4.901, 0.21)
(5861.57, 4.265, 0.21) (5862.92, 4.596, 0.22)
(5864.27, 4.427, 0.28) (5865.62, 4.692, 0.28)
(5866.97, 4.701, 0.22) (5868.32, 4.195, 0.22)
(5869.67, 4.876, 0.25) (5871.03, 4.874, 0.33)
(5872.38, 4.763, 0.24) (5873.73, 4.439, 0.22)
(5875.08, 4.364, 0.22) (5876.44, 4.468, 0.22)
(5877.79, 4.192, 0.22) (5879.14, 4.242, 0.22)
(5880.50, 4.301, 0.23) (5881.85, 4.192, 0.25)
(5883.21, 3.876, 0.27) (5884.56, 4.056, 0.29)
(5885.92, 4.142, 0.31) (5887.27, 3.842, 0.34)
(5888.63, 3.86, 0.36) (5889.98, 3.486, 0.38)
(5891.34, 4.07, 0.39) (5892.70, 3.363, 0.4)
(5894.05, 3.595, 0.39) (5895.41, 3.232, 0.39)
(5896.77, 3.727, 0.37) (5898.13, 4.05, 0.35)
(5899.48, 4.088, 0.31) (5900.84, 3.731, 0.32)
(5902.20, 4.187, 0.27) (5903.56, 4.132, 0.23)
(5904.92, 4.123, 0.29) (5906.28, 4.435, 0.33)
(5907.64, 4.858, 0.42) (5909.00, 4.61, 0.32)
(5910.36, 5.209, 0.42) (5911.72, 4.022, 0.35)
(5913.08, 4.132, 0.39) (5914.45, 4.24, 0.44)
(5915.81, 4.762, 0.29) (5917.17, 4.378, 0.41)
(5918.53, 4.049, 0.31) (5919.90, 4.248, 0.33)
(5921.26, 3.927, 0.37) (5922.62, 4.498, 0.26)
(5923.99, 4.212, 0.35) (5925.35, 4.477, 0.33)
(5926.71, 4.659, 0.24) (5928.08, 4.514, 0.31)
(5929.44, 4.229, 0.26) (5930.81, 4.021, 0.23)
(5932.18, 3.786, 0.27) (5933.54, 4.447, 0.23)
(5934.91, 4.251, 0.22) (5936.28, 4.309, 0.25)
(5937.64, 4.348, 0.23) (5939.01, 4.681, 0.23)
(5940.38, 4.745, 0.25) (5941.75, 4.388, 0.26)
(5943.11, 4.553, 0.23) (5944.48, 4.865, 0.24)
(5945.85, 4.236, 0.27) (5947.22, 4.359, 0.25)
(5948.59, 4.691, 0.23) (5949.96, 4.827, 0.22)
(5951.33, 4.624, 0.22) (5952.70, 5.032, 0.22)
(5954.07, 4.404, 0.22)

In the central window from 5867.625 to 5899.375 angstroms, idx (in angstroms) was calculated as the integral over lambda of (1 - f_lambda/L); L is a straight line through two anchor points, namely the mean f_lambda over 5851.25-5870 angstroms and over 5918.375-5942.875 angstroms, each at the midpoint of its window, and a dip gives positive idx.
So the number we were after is 2.8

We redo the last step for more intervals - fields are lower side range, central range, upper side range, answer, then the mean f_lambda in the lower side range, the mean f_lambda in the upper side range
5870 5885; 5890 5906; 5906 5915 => 2.2 angstroms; 4.36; 4.51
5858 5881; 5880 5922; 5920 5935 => 2.9 angstroms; 4.55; 4.28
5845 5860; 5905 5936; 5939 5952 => 1.7 angstroms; 4.65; 4.59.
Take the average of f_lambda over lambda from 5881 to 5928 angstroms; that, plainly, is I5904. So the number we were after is 4.14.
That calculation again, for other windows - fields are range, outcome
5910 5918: 4.42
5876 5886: 4.18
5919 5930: 4.34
